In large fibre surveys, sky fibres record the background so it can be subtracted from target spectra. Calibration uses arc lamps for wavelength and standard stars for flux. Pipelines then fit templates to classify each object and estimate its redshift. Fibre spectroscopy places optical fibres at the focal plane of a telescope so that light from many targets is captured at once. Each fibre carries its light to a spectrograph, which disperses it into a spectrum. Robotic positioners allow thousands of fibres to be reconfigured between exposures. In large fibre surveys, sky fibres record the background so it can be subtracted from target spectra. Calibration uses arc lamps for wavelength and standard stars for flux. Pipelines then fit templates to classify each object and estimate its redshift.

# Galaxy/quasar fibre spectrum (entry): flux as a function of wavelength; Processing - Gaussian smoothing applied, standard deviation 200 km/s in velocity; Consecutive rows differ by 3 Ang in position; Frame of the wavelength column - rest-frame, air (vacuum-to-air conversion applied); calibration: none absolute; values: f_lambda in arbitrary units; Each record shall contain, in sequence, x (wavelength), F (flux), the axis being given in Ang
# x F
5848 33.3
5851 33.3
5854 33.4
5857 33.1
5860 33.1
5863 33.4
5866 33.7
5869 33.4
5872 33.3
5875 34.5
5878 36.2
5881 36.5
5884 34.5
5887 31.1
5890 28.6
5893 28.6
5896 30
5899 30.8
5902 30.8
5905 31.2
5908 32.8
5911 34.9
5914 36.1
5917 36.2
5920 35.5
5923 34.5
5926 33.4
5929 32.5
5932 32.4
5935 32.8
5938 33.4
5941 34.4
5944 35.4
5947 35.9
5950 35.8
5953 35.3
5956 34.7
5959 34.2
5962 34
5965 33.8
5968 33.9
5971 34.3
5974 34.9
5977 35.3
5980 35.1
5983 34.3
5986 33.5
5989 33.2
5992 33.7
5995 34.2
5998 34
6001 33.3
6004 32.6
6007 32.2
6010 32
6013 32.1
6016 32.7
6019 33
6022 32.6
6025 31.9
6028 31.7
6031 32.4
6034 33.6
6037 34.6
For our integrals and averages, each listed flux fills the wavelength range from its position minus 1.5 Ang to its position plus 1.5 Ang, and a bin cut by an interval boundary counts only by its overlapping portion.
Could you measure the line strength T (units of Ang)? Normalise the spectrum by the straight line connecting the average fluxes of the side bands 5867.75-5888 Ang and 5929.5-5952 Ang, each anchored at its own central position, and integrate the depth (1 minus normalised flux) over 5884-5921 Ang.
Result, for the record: 2.2 Ang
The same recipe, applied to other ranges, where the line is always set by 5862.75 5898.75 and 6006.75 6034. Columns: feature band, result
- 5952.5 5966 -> -0.8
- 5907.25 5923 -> -1.2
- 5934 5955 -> -1.4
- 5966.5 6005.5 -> -1.9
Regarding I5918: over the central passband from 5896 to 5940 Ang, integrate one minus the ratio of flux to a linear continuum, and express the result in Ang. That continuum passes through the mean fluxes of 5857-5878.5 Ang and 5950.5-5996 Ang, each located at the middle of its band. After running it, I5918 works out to 1.0 Ang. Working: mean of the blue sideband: 33.8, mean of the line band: 33.3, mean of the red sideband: 34.3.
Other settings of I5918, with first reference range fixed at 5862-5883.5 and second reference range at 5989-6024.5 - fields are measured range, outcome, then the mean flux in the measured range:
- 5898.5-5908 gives 0.80 Ang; 31.2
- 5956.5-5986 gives -0.93 Ang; 34.4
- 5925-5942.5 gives 0.32 Ang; 33.1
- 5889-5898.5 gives 1.37 Ang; 29.3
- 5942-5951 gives -0.54 Ang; 35.6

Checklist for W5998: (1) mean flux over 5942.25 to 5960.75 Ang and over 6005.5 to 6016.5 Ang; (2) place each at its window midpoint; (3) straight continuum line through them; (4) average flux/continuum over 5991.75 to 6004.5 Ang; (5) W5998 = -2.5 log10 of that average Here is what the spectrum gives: -0.025 mag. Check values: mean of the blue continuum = 35.2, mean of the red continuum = 32.2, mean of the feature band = 33.6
